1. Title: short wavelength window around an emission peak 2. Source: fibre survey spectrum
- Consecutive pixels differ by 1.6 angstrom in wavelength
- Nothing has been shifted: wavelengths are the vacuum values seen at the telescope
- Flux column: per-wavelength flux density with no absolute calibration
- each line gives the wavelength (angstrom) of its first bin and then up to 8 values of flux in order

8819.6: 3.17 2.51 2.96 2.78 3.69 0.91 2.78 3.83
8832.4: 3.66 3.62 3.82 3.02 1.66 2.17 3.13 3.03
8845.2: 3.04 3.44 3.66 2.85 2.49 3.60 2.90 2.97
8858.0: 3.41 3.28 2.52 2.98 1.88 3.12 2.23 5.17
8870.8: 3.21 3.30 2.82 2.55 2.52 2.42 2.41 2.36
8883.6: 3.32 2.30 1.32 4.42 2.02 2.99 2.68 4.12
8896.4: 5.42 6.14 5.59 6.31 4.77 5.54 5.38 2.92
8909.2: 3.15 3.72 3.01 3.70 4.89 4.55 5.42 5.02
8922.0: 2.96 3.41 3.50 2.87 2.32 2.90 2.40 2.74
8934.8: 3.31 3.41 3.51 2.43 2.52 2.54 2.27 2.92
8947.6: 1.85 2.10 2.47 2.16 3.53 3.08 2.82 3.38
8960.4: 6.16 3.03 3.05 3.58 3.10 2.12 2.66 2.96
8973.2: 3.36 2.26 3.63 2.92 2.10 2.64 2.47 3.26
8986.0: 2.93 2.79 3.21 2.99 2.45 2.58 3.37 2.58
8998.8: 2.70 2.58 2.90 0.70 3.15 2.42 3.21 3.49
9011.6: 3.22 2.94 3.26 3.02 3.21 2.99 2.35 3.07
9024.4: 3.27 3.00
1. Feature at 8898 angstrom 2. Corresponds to [S II] 6716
